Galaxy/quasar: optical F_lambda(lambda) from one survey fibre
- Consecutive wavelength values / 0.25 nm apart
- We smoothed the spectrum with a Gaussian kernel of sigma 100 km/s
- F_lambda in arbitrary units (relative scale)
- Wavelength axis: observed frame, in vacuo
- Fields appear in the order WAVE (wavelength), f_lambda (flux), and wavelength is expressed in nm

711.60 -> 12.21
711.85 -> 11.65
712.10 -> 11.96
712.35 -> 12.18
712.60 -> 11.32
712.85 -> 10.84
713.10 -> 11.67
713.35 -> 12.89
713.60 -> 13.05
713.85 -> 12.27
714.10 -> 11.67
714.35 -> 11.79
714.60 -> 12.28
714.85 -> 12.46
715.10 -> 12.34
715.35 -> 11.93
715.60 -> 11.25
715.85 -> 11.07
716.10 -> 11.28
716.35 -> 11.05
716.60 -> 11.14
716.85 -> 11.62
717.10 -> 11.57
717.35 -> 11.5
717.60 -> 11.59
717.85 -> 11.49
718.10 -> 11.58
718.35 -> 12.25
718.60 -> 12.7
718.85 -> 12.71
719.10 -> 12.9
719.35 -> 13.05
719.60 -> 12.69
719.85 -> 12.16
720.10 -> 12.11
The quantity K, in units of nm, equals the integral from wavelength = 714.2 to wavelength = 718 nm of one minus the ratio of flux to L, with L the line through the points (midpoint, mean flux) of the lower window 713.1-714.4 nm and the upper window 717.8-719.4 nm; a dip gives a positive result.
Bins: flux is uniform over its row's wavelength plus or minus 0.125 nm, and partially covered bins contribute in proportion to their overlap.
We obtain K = 0.22 nm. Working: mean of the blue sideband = 12.3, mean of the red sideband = 12.4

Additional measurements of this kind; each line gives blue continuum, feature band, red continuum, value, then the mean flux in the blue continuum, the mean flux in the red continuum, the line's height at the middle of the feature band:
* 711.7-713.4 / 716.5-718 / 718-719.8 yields 0.10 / 11.7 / 12.6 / 12.3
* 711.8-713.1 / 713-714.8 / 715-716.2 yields -0.10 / 11.6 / 11.6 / 11.6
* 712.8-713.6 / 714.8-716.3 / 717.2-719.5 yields 0.06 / 12.1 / 12.2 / 12.1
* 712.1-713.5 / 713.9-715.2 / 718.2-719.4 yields 0.00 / 11.8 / 12.7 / 12.1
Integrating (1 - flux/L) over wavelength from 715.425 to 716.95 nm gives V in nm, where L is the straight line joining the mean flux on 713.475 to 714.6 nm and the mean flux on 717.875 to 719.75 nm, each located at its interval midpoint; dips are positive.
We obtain 0.13 nm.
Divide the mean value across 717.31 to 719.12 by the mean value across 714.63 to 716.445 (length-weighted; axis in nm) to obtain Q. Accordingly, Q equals 1.0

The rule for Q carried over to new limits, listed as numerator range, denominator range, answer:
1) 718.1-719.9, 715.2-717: 1.11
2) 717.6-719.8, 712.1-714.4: 1.03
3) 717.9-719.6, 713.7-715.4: 1.03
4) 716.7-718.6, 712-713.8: 0.98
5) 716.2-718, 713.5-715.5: 0.94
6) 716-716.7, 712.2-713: 0.97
